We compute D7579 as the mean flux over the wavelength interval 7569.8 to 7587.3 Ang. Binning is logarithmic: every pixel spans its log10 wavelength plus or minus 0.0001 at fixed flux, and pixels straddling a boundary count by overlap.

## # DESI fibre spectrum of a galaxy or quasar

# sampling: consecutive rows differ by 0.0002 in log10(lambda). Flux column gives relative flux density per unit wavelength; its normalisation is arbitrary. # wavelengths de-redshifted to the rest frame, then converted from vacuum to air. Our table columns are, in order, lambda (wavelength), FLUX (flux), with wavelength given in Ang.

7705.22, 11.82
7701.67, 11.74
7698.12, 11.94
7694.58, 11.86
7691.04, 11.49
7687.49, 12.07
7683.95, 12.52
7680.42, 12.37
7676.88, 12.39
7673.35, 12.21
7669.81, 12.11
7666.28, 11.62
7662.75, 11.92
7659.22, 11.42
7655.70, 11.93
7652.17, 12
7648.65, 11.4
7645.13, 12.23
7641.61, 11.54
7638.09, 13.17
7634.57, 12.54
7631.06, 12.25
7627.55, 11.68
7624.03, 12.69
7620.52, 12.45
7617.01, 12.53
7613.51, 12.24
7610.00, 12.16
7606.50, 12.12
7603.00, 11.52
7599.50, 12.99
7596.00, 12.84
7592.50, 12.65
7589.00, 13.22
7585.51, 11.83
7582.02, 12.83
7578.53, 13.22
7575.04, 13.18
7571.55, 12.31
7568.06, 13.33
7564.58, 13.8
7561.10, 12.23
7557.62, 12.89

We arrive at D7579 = 12.7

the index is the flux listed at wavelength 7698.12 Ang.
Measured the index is 11.94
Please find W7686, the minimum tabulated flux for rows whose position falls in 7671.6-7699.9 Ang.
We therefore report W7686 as 11.49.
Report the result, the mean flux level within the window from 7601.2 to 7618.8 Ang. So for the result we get 12.1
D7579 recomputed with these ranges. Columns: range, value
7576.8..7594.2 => 12.8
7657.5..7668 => 11.7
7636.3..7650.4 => 12.1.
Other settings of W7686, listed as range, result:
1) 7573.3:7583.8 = 12.83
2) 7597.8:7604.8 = 11.52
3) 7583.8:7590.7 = 11.83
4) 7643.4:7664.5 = 11.4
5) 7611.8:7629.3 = 11.68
